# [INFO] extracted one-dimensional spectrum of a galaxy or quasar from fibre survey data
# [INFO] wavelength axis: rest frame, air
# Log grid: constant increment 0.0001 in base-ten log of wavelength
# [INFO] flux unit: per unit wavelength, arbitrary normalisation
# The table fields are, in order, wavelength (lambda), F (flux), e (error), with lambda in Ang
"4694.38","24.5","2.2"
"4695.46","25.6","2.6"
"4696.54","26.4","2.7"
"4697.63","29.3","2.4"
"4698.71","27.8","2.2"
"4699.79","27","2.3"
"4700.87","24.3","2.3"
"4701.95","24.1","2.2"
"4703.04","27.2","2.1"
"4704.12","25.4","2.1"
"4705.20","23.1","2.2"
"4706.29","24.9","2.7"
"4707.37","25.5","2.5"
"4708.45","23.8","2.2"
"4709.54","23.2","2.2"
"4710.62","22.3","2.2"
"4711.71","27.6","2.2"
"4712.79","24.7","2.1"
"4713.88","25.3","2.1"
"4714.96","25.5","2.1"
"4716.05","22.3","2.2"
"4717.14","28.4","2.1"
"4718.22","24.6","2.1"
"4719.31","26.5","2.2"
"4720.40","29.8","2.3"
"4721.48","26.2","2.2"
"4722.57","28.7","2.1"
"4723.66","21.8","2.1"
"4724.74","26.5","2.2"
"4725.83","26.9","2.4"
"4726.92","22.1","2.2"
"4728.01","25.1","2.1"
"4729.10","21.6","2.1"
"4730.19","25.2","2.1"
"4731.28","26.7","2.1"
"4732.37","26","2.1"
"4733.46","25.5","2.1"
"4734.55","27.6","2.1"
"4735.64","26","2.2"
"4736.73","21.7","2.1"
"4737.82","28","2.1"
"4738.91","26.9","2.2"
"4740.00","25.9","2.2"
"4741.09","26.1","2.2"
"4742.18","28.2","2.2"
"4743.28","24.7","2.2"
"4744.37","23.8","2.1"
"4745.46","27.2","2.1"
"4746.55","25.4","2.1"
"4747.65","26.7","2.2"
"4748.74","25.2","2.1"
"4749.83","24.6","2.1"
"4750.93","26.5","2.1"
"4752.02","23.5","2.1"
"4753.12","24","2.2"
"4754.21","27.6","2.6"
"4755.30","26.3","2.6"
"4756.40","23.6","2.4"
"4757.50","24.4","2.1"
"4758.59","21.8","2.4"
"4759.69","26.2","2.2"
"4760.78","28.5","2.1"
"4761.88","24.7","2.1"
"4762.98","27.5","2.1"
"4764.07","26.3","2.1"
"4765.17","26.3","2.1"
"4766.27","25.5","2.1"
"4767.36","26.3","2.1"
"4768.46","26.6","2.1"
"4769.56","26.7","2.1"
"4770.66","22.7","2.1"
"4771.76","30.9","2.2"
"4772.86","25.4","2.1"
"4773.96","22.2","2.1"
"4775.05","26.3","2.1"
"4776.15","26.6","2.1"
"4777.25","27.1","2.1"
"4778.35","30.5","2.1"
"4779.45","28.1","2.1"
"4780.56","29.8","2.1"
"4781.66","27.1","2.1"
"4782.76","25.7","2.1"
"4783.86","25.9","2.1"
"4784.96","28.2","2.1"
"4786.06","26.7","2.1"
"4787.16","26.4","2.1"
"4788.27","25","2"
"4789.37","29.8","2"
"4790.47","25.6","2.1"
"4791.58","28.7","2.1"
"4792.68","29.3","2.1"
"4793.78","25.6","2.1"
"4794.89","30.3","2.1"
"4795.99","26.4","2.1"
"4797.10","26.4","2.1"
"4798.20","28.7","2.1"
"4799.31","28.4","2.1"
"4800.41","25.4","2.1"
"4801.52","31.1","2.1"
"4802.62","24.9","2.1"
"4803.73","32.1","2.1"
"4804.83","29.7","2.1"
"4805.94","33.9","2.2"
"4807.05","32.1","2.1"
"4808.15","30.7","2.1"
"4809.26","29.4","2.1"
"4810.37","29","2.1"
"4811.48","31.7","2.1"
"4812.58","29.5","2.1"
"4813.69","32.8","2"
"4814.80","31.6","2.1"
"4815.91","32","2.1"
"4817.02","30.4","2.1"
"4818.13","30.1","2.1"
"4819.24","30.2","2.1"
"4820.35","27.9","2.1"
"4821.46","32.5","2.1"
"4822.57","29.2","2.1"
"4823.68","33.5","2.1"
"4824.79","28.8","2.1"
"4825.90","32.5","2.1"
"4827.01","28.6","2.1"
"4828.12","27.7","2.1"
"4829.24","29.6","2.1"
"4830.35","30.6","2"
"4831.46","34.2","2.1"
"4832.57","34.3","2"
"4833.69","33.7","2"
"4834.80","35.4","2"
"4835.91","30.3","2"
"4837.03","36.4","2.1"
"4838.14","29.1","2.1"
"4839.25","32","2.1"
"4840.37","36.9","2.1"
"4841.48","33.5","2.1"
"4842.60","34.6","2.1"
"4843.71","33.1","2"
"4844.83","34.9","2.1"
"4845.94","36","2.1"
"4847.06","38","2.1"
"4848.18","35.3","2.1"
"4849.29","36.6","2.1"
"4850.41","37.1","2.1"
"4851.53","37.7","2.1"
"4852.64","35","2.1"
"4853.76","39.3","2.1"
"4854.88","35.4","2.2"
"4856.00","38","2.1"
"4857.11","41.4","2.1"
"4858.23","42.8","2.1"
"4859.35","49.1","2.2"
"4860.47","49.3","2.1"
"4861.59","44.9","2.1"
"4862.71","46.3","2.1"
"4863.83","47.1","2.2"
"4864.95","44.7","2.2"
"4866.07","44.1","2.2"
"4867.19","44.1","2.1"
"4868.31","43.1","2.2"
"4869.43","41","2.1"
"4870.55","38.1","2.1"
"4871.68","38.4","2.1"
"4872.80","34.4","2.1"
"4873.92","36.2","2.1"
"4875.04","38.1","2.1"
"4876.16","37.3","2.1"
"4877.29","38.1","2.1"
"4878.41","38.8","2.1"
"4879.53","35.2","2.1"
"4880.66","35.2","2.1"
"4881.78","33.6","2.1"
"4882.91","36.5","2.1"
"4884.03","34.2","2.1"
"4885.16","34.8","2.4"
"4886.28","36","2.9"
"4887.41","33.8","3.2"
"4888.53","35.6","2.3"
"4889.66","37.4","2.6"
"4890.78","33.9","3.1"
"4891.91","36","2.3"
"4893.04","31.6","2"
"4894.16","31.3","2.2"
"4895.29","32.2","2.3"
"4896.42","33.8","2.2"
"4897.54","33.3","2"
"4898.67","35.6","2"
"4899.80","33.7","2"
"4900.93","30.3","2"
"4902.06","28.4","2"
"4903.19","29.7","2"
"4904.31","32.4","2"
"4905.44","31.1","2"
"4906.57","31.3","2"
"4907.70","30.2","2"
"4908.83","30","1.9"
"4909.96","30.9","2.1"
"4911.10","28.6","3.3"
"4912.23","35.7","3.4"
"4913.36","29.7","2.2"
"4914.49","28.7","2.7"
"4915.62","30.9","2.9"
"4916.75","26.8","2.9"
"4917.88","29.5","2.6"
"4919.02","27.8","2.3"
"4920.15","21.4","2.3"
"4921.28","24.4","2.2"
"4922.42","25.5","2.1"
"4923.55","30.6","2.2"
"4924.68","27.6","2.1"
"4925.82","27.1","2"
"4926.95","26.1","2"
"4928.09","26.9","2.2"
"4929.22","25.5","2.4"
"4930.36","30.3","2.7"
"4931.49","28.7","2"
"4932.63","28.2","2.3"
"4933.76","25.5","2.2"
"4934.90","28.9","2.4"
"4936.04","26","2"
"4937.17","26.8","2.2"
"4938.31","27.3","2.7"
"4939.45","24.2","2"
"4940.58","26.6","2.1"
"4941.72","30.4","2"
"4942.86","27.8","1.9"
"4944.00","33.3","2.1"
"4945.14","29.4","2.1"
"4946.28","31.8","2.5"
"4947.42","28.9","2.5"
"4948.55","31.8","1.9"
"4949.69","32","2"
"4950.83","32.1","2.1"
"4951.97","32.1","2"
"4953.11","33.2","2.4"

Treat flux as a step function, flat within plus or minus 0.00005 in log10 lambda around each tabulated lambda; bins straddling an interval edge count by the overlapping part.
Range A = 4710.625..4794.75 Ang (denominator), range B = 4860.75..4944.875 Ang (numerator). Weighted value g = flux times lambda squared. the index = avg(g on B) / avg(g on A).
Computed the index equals 1.33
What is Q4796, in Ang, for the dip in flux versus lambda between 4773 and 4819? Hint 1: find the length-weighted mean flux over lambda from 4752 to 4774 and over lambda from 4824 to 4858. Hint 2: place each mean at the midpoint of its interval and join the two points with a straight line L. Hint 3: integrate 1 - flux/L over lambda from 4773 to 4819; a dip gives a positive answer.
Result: 1.2 Ang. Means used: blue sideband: 25.7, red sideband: 34.3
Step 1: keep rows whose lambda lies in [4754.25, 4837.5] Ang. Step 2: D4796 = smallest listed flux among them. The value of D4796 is 21.8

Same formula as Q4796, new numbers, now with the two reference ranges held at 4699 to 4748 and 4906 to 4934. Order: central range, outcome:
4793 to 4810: -1.5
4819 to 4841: -3.8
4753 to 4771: 0.3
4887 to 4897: -2.2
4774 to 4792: -0.6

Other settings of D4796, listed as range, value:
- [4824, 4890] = 27.7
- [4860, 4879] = 34.4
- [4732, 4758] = 21.7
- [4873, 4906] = 28.4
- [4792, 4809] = 24.9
